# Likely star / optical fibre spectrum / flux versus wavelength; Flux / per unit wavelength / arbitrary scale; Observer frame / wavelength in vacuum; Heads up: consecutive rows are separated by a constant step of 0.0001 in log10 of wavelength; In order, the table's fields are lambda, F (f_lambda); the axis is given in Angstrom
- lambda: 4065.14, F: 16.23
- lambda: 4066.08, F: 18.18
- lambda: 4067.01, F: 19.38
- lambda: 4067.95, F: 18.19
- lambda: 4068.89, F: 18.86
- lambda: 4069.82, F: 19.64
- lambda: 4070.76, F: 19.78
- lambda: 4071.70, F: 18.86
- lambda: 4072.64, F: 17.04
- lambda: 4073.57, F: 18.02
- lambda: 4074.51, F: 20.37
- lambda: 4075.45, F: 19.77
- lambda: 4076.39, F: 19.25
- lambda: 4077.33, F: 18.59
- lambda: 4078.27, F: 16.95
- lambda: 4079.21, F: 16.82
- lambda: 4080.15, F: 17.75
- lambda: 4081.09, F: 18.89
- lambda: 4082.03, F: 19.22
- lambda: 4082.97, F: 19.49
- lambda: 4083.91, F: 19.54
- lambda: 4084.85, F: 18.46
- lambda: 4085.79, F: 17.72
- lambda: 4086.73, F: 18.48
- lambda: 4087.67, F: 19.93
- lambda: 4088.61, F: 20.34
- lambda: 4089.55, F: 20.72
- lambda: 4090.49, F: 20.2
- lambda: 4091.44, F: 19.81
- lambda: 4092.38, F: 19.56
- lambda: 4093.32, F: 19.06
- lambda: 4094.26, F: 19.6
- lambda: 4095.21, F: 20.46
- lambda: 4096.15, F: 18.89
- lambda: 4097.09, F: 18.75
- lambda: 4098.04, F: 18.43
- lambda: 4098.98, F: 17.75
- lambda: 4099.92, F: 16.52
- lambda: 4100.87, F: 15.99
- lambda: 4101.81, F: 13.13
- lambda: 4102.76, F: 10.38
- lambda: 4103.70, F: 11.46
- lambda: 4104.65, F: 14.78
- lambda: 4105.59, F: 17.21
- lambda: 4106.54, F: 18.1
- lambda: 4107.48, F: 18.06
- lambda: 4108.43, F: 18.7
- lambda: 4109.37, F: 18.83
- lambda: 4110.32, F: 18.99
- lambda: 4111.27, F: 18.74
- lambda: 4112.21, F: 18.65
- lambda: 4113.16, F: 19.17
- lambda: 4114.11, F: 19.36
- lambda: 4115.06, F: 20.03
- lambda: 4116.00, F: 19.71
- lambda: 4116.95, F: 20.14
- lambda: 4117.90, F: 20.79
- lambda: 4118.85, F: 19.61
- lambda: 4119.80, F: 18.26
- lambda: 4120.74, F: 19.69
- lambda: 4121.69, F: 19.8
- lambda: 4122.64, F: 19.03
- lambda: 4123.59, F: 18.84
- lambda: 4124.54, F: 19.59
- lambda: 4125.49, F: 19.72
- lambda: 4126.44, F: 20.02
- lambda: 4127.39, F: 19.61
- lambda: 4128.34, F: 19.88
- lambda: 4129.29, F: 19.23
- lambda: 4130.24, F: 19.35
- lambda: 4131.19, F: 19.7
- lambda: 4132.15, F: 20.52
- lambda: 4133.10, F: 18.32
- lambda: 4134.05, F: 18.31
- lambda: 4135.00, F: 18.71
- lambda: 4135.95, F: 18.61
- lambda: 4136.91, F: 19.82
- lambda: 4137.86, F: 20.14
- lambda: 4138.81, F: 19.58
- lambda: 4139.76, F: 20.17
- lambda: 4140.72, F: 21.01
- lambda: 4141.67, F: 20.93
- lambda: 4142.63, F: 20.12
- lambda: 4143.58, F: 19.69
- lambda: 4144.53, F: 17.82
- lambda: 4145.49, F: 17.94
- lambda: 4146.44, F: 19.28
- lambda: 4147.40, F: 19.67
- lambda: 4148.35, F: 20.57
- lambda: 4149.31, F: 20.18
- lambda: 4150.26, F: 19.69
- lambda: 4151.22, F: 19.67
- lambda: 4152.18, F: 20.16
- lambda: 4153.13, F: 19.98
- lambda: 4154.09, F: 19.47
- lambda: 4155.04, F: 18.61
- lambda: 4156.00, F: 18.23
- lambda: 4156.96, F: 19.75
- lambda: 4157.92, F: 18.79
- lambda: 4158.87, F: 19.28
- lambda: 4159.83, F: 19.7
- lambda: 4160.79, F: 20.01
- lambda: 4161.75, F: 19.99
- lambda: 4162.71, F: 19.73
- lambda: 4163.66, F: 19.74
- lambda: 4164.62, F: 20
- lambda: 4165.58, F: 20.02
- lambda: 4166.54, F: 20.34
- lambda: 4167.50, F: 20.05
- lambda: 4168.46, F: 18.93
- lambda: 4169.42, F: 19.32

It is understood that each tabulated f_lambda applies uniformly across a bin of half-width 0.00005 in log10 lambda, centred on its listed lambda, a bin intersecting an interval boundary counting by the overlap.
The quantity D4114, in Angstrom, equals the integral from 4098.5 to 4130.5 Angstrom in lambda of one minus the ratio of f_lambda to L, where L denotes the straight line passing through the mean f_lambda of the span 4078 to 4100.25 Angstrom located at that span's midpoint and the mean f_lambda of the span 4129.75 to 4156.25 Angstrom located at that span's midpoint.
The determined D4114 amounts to 1.7 Angstrom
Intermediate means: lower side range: 18.9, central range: 18.2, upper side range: 19.5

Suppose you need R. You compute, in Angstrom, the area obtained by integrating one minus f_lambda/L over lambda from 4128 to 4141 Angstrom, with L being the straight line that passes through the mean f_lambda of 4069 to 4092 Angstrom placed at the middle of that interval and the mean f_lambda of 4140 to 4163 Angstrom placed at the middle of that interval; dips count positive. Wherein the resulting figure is -0.04 Angstrom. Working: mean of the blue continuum 19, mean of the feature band 19.5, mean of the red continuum 19.6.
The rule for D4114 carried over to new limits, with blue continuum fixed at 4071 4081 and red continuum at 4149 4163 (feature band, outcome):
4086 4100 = -0.49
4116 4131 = -0.40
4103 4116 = 0.75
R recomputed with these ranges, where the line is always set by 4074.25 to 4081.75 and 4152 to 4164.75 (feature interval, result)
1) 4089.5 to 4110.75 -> 1.37 Angstrom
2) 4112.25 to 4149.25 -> -0.73 Angstrom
